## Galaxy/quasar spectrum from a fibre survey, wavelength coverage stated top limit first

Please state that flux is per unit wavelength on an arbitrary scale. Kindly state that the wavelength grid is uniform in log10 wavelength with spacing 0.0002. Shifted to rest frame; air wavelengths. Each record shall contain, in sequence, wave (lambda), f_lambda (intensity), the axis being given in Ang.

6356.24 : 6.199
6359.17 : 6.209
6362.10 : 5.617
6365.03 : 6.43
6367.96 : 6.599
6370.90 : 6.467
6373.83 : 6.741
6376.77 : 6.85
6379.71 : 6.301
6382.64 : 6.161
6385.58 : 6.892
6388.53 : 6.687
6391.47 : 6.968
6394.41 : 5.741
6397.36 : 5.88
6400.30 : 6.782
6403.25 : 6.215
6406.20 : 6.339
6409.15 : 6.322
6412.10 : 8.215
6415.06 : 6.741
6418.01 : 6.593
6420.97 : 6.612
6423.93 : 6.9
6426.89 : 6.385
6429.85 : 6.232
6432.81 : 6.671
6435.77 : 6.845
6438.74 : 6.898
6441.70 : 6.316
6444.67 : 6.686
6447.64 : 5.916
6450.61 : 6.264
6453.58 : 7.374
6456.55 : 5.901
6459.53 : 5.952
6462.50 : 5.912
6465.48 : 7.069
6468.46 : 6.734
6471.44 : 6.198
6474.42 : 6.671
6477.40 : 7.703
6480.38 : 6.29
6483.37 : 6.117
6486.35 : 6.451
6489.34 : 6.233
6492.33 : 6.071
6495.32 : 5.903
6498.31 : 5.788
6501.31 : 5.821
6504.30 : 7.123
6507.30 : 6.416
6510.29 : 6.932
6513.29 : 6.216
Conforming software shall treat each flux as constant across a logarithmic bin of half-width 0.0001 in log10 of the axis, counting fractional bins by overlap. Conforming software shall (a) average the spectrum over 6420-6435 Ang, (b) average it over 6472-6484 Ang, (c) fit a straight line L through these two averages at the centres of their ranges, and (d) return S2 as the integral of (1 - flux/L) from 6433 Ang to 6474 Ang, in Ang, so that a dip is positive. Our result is 1.0 Ang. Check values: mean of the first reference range 6.57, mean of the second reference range 6.7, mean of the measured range 6.48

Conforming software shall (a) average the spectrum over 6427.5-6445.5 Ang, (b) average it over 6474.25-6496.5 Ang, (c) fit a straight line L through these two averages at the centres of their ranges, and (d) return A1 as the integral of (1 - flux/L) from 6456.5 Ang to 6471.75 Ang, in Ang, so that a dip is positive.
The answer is 0.4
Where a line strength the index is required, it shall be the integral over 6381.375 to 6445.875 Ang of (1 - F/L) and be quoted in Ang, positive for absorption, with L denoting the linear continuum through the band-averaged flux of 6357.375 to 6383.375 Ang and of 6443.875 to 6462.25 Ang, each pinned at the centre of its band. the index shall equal -2.6 Ang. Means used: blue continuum 6.38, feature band 6.6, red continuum 6.31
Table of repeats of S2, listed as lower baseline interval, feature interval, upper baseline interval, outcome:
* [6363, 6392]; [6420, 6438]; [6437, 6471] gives -0.35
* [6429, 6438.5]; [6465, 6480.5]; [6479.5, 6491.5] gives -1.09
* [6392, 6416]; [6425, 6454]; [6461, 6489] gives 0.07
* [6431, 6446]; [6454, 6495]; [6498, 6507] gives 0.37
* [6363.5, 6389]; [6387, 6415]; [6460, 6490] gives -0.12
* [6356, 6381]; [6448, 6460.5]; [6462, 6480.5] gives 0.59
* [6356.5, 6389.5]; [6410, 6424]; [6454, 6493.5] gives -1.21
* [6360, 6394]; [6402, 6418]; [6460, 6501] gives -0.76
